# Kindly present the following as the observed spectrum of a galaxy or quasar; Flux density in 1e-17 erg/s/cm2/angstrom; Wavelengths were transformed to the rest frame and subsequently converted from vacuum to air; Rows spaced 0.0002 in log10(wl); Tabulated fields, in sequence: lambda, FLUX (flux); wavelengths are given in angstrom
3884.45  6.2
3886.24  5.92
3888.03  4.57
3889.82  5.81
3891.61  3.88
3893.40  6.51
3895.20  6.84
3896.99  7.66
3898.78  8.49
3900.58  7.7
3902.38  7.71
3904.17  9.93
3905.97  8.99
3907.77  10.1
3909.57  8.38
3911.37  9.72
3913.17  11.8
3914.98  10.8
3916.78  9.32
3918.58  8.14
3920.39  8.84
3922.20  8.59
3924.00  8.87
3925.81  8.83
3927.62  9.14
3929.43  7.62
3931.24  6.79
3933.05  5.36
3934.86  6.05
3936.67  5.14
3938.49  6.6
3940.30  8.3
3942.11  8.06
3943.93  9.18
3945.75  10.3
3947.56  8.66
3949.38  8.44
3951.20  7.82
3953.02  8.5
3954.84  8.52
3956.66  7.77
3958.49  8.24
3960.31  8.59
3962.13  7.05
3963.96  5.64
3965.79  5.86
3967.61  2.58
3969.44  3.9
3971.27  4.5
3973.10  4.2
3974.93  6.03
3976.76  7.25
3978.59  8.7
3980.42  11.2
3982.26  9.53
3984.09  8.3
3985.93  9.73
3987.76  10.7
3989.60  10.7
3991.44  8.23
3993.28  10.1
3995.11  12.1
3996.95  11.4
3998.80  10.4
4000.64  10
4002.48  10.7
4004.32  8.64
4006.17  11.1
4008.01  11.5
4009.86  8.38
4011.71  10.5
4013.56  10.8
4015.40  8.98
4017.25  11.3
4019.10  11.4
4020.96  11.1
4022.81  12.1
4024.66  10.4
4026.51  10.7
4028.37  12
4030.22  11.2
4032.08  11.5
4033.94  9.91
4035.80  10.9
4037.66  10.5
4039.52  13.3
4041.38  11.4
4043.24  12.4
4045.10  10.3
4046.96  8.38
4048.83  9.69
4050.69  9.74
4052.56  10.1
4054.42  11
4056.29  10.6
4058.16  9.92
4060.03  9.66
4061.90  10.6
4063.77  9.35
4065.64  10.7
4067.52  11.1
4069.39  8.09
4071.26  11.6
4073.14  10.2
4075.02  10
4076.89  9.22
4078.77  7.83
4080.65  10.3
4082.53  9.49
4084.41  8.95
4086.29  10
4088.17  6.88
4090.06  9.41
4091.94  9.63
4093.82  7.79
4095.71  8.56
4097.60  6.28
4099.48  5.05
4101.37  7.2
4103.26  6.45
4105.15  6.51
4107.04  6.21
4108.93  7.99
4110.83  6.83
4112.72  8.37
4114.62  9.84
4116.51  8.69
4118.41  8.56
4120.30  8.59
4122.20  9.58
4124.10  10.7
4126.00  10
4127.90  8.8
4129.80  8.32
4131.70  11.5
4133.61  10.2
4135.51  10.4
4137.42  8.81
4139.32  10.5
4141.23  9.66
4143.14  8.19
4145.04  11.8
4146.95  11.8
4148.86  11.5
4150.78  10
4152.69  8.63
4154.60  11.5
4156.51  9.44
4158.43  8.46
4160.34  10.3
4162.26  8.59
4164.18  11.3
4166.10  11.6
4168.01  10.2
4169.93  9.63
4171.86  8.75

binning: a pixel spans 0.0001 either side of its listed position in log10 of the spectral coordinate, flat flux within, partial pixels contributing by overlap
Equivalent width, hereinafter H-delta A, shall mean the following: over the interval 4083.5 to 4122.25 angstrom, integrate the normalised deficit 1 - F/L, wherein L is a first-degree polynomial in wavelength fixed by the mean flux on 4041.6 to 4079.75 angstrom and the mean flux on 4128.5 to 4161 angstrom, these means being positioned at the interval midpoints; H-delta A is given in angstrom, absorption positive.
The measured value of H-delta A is 8.16 angstrom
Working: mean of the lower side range 10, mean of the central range 7.93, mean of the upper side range 10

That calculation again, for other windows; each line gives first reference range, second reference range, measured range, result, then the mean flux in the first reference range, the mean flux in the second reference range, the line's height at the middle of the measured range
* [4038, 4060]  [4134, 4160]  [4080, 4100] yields 3.73 angstrom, 10.6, 10.1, 10.4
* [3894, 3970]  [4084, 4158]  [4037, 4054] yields -4.16 angstrom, 7.98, 8.95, 8.56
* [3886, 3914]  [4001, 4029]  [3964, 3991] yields 6.69 angstrom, 7.79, 10.6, 9.69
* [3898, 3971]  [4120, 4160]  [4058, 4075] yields -1.65 angstrom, 7.97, 9.95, 9.24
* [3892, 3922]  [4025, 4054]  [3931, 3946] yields 3.29 angstrom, 8.72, 10.8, 9.21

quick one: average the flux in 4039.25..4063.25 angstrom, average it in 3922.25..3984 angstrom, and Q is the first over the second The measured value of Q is 1.4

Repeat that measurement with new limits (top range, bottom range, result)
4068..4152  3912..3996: 1.12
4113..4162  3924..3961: 1.24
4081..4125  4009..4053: 0.76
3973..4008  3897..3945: 1.14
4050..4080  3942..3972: 1.38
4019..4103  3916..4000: 1.23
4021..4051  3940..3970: 1.45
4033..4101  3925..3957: 1.23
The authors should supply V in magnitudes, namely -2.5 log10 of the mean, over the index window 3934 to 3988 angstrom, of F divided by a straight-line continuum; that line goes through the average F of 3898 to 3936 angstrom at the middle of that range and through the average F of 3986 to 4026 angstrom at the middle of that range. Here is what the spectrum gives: 0.264 mag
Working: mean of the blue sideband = 8.6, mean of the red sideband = 10.5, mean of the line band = 7.47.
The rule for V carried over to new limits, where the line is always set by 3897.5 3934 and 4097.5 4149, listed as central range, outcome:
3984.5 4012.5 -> -0.17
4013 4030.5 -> -0.24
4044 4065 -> -0.13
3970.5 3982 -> 0.22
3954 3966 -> 0.18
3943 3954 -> -0.01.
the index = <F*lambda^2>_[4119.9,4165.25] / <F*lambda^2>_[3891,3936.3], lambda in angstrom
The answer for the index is 1.36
